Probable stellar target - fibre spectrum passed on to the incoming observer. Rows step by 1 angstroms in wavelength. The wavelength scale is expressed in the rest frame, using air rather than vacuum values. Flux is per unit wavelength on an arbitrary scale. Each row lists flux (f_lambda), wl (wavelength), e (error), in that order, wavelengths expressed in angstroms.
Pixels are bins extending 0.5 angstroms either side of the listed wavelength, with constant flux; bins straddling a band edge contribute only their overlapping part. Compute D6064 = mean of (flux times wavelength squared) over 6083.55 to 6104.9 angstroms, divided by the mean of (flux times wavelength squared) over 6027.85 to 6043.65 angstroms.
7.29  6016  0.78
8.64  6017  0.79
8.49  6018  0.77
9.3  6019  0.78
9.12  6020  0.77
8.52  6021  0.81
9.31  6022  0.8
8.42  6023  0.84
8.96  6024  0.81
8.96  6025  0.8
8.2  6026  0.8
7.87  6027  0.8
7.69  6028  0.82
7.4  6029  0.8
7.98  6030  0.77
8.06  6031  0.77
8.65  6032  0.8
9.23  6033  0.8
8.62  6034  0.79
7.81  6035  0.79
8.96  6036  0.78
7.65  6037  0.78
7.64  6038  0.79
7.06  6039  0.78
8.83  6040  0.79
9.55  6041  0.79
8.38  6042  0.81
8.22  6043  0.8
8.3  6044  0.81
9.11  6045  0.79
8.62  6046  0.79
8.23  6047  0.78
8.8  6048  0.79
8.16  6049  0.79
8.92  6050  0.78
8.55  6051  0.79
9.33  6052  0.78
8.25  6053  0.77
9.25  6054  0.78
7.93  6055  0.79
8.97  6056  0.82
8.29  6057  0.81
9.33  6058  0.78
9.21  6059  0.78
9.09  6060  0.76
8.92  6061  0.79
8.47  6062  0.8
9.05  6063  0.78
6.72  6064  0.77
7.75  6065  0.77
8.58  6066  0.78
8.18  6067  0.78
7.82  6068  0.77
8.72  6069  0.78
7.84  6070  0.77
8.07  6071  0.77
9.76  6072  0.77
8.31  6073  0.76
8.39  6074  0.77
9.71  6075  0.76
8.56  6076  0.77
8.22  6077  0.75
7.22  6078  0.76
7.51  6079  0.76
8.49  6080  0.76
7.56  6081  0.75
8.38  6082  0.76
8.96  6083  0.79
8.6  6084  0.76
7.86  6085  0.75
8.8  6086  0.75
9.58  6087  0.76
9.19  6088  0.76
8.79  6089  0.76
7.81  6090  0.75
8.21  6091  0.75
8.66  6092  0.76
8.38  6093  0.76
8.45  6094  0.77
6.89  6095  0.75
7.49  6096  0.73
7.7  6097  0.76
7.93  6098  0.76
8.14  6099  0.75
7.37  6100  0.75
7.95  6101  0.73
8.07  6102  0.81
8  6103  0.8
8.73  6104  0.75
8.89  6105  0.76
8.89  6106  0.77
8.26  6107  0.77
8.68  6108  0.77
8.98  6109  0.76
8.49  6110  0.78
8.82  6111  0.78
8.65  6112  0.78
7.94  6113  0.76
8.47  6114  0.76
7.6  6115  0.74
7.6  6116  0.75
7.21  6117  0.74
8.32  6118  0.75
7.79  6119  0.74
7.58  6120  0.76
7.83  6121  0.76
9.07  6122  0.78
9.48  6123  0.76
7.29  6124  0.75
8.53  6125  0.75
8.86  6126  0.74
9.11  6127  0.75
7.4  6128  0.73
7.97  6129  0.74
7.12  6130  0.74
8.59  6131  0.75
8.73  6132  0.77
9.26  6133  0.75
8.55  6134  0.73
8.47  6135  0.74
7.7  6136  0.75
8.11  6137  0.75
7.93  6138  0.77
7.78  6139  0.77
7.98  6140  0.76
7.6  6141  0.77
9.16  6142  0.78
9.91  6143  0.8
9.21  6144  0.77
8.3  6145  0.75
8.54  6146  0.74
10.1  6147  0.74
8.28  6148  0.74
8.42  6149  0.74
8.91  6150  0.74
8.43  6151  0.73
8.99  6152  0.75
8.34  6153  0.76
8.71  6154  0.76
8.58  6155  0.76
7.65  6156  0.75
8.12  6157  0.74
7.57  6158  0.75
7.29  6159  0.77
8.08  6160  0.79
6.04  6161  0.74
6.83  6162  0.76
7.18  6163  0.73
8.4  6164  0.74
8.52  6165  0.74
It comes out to 1.02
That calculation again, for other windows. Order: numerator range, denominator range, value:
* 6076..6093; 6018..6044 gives 1.01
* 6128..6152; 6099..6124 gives 1.04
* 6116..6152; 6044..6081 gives 1.01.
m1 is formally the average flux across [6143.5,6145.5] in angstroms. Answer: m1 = 8.76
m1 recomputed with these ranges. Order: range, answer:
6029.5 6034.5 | 8.51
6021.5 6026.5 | 8.77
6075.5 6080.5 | 8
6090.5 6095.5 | 8.12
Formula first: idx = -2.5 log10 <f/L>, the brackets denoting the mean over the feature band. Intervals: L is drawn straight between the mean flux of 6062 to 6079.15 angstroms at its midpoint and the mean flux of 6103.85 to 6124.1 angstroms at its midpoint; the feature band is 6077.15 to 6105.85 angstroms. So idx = 0.012 mag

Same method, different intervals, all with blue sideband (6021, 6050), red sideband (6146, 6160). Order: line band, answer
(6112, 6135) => 0.03 mag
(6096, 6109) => 0.02 mag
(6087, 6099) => 0.03 mag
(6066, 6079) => 0.00 mag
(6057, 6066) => -0.02 mag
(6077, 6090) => 0.00 mag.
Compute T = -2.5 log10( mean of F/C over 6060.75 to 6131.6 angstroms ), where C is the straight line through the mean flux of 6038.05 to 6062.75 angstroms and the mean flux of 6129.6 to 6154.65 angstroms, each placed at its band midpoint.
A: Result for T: 0.041 mag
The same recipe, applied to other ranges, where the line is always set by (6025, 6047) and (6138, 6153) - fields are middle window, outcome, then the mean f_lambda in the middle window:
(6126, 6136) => 0.03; 8.35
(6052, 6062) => -0.06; 8.81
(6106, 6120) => 0.04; 8.22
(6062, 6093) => 0.01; 8.38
